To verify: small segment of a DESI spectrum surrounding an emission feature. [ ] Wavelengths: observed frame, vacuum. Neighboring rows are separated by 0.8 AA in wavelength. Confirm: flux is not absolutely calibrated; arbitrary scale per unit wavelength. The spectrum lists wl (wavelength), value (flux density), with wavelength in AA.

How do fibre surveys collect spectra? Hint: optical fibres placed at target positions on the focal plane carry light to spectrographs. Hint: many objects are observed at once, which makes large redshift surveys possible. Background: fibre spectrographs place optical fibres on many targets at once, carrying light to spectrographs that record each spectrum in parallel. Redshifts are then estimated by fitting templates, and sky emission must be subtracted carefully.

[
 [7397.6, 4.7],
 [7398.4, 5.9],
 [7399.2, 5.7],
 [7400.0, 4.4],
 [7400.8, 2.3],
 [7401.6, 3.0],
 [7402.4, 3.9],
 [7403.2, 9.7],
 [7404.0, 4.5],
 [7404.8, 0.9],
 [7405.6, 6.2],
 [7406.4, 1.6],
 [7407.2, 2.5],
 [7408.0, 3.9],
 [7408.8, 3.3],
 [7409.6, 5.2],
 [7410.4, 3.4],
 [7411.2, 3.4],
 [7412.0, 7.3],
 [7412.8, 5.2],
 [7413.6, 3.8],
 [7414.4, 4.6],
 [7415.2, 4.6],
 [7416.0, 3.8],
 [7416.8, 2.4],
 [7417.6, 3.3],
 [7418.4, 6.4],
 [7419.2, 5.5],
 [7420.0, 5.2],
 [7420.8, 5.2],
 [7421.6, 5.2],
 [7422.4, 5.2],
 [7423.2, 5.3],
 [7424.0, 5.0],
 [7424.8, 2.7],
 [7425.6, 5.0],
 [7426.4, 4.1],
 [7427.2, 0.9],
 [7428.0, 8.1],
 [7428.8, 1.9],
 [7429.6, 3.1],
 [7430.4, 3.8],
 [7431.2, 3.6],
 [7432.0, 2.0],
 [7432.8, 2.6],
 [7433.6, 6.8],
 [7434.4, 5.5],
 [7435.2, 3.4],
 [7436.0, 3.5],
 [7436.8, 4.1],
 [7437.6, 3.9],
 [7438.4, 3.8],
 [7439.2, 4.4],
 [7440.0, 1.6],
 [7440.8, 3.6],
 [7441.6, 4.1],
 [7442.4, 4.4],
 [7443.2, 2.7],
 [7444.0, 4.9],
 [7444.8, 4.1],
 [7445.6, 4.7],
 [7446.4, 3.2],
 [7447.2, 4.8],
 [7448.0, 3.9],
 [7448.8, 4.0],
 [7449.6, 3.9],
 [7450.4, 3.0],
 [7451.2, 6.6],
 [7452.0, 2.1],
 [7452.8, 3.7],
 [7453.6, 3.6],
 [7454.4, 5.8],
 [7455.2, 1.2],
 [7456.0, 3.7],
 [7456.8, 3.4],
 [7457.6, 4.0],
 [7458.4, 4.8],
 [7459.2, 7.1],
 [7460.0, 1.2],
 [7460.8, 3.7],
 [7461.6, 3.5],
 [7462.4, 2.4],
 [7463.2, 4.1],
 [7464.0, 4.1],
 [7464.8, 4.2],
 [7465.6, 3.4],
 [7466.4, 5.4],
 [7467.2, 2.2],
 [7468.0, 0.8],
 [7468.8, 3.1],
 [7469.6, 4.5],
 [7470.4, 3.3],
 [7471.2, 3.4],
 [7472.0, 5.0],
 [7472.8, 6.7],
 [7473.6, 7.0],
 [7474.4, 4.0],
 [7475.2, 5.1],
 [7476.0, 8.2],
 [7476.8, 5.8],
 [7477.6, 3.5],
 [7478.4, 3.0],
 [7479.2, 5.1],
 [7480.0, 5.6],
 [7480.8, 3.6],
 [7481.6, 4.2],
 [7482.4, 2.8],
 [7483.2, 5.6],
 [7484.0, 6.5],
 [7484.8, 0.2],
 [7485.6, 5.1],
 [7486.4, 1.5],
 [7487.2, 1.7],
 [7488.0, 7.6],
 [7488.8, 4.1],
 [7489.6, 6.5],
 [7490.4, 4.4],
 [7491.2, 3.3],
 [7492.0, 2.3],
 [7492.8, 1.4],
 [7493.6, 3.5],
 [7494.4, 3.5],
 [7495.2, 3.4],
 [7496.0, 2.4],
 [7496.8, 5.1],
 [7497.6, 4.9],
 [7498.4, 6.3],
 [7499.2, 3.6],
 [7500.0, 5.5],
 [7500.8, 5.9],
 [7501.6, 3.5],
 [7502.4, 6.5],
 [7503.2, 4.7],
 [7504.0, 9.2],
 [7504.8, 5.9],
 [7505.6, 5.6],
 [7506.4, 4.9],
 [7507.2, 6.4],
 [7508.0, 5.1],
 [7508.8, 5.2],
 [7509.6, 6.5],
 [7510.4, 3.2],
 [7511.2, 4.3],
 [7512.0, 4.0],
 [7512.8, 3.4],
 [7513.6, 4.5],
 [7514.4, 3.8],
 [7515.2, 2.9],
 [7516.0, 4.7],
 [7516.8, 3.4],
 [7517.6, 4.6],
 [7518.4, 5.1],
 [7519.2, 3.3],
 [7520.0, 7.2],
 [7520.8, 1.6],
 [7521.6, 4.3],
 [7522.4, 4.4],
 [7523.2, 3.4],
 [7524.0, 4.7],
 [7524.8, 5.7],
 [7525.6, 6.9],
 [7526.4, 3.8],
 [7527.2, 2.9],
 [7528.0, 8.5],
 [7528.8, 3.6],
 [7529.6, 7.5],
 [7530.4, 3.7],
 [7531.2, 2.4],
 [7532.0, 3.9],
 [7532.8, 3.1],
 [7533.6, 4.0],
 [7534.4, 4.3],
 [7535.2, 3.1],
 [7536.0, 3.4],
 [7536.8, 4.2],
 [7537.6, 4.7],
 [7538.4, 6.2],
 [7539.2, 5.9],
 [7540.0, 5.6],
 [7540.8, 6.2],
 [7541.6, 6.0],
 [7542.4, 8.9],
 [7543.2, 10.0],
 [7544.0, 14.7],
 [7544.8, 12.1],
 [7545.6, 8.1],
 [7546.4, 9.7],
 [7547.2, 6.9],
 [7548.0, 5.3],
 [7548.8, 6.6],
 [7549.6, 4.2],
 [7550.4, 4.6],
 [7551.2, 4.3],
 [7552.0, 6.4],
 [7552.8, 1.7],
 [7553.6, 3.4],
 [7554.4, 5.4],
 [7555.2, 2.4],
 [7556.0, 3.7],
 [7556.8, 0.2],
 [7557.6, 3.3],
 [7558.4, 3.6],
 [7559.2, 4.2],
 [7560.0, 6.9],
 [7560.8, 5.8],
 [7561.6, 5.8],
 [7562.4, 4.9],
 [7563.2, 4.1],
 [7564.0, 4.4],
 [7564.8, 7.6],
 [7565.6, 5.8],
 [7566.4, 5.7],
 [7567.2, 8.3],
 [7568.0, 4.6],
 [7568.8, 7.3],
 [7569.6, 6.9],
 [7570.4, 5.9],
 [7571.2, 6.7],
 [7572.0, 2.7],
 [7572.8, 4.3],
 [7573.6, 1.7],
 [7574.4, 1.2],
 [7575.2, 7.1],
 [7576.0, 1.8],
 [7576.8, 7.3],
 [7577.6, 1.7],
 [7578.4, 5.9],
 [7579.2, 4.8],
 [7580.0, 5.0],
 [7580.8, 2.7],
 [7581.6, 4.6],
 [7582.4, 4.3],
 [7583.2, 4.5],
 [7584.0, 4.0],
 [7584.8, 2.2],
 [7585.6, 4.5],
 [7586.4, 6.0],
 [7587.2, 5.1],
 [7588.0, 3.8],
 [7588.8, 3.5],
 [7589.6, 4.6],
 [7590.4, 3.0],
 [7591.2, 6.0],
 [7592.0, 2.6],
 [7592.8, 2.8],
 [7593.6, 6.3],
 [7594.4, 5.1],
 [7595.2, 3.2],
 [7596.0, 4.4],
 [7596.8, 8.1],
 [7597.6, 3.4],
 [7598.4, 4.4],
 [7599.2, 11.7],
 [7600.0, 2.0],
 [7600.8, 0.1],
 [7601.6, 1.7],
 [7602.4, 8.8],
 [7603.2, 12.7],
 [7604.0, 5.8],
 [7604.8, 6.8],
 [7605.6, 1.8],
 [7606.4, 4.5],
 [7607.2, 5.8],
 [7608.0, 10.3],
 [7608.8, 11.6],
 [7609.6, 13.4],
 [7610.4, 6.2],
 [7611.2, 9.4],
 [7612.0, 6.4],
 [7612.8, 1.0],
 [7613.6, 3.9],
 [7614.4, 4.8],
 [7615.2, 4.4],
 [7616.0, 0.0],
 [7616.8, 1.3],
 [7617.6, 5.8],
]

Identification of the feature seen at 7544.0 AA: H-alpha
